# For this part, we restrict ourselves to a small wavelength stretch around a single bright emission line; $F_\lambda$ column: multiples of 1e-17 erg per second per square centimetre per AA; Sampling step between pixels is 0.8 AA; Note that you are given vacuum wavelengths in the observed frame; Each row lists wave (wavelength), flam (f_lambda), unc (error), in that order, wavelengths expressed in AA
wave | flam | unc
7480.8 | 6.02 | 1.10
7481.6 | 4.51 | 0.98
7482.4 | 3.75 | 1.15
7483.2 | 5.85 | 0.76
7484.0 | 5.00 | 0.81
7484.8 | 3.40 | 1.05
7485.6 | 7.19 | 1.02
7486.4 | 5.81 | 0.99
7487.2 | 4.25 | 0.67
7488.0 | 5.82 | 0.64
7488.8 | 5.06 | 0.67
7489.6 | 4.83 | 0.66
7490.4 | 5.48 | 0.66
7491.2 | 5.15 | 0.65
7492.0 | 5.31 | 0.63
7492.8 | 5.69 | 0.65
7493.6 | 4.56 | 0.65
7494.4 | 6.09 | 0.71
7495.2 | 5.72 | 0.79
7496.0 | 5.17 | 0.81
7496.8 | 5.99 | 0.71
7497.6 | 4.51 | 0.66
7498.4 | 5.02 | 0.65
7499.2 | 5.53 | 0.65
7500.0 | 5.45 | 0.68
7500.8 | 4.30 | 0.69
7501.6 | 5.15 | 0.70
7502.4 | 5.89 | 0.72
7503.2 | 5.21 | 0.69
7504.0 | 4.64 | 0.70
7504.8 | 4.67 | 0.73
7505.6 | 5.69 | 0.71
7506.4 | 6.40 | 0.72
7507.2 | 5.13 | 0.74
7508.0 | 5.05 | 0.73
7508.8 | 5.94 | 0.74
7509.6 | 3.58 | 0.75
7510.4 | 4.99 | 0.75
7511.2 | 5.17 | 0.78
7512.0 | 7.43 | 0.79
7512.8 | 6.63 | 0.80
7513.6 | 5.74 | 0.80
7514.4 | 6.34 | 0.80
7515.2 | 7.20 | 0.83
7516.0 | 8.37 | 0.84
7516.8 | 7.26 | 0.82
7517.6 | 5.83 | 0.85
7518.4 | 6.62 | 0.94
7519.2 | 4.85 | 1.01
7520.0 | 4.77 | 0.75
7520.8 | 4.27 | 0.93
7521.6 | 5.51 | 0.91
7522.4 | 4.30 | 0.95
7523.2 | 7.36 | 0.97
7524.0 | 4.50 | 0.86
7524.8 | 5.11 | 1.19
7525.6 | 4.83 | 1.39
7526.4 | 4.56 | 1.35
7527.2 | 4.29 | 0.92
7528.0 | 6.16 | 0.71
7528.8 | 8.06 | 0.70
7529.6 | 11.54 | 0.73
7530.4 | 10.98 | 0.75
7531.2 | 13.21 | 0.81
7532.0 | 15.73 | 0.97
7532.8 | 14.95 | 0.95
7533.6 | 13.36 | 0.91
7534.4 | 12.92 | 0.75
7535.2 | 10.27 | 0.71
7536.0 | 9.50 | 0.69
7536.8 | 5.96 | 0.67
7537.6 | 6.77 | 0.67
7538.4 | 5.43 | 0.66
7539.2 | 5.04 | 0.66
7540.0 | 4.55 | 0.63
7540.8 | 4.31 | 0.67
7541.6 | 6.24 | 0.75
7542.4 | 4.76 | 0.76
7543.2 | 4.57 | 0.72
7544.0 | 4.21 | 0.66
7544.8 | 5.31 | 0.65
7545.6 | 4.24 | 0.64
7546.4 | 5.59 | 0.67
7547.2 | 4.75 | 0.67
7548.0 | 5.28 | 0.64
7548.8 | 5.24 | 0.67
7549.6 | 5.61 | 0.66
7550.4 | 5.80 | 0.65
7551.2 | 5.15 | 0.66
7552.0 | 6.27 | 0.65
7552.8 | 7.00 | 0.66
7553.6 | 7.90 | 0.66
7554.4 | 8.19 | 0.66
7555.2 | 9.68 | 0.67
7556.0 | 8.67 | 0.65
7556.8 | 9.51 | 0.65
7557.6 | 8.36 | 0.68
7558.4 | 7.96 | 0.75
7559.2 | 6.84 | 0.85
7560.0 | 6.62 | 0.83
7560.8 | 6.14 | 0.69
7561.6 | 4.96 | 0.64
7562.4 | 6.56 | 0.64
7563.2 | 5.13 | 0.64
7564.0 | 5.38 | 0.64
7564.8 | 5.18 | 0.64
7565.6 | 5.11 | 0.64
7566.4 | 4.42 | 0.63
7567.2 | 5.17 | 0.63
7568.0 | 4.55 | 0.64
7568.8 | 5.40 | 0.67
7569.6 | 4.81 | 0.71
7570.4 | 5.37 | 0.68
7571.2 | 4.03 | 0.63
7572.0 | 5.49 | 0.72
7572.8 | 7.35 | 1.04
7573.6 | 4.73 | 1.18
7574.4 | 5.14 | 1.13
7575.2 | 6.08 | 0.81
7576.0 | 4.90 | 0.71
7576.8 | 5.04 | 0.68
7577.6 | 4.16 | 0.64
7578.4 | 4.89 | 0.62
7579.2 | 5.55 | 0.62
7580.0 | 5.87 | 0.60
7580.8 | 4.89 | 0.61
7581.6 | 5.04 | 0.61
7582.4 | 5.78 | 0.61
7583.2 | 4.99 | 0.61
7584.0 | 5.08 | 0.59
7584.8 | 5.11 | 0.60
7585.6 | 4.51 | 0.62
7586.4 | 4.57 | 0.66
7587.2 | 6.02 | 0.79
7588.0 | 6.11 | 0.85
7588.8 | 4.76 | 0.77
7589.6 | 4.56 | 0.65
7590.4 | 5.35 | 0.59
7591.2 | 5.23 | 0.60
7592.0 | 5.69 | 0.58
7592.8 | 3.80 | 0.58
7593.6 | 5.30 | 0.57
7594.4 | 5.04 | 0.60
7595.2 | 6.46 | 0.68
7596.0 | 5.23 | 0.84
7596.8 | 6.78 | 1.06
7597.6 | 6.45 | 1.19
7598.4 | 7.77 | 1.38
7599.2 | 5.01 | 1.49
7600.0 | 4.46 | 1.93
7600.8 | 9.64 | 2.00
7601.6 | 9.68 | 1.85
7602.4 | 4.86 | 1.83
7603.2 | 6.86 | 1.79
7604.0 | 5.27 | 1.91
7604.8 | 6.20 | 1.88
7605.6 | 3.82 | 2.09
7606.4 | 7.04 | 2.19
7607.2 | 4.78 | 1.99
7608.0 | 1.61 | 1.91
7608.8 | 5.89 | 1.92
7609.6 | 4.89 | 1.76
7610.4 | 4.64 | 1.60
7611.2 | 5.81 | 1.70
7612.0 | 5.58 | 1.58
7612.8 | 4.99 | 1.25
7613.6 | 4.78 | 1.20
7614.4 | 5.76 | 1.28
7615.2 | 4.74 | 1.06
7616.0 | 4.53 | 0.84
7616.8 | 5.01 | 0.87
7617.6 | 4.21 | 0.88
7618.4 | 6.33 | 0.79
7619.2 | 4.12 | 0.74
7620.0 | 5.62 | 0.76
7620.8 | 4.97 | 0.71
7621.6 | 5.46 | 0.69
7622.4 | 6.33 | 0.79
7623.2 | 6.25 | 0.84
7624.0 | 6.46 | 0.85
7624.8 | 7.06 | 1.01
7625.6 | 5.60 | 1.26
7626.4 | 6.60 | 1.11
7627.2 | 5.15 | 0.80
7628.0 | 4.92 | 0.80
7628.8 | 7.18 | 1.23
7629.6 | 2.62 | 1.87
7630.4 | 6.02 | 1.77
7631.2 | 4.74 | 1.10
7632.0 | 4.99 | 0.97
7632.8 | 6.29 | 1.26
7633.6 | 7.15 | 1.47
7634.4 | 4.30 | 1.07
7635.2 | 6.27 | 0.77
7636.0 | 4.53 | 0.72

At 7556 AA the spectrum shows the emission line [N II]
